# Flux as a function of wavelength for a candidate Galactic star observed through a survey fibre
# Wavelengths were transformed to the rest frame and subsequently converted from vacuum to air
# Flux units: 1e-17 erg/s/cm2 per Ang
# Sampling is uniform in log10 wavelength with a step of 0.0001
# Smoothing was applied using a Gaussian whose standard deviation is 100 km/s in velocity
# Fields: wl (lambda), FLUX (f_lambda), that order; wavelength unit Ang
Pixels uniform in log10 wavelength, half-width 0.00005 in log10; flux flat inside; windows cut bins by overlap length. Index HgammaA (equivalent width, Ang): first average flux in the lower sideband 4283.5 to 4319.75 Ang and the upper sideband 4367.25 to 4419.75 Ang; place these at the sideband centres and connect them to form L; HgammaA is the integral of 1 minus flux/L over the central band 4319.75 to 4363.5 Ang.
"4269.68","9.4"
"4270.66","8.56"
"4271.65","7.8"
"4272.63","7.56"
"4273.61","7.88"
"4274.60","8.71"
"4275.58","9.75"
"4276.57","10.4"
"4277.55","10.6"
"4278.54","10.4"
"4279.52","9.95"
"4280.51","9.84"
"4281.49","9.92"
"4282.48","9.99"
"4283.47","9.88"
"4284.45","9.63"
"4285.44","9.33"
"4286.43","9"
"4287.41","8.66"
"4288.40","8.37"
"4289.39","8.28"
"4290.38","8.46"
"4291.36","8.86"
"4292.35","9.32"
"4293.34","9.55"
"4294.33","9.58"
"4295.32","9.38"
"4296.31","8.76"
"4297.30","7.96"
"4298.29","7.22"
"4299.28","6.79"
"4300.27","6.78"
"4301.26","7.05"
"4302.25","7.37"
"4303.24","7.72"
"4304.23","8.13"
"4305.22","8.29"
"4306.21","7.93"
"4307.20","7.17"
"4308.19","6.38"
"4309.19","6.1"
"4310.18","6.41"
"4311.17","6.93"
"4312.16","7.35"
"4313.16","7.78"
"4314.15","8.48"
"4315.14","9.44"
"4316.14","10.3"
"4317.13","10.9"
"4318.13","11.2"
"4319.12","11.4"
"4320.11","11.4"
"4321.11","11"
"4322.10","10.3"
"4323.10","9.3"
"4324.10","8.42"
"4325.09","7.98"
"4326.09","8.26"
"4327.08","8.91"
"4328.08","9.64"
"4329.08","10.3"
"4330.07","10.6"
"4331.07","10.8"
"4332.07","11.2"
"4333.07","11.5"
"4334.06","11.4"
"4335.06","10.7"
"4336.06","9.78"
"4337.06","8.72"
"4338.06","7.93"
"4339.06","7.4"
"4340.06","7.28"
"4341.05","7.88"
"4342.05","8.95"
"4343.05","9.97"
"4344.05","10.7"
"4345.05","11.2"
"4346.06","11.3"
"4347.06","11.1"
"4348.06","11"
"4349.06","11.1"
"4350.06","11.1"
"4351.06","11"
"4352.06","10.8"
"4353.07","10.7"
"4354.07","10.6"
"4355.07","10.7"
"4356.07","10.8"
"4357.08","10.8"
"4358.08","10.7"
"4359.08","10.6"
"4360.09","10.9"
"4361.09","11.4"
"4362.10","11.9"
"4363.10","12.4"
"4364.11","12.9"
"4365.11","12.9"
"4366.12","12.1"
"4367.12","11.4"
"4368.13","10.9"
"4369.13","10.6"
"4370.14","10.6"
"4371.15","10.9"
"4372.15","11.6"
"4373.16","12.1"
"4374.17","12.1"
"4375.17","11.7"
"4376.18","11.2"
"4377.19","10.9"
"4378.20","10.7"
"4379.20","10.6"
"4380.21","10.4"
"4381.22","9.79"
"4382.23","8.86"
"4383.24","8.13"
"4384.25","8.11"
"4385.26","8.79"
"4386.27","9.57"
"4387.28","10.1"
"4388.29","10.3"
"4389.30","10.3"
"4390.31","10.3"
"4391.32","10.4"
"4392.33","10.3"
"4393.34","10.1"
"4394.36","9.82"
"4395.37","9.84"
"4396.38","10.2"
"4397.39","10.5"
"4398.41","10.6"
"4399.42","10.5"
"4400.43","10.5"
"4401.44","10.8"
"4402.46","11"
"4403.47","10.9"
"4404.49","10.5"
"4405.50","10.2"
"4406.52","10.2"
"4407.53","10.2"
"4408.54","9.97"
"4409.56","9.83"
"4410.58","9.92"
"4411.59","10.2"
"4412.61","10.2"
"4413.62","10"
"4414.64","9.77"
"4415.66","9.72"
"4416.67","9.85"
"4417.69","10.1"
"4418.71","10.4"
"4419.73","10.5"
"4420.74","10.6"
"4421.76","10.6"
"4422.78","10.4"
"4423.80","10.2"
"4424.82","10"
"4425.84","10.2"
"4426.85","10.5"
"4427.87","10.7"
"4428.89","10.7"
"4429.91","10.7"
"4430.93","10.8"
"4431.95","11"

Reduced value -4.6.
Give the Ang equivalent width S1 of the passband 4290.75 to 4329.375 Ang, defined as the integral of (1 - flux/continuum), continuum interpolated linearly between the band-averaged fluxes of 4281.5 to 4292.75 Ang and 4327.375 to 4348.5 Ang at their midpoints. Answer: 3.6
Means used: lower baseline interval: 9.1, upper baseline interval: 9.95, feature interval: 8.61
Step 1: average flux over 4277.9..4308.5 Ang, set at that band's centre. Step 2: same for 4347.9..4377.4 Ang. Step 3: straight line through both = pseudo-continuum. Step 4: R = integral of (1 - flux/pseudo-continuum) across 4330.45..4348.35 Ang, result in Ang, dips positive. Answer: 0.8 Ang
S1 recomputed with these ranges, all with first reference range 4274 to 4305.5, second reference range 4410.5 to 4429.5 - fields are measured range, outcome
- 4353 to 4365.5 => -2.2 Ang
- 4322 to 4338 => -0.9 Ang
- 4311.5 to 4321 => -0.7 Ang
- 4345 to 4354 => -1.4 Ang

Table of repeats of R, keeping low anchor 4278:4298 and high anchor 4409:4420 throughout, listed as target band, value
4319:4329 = -0.2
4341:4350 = -0.9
